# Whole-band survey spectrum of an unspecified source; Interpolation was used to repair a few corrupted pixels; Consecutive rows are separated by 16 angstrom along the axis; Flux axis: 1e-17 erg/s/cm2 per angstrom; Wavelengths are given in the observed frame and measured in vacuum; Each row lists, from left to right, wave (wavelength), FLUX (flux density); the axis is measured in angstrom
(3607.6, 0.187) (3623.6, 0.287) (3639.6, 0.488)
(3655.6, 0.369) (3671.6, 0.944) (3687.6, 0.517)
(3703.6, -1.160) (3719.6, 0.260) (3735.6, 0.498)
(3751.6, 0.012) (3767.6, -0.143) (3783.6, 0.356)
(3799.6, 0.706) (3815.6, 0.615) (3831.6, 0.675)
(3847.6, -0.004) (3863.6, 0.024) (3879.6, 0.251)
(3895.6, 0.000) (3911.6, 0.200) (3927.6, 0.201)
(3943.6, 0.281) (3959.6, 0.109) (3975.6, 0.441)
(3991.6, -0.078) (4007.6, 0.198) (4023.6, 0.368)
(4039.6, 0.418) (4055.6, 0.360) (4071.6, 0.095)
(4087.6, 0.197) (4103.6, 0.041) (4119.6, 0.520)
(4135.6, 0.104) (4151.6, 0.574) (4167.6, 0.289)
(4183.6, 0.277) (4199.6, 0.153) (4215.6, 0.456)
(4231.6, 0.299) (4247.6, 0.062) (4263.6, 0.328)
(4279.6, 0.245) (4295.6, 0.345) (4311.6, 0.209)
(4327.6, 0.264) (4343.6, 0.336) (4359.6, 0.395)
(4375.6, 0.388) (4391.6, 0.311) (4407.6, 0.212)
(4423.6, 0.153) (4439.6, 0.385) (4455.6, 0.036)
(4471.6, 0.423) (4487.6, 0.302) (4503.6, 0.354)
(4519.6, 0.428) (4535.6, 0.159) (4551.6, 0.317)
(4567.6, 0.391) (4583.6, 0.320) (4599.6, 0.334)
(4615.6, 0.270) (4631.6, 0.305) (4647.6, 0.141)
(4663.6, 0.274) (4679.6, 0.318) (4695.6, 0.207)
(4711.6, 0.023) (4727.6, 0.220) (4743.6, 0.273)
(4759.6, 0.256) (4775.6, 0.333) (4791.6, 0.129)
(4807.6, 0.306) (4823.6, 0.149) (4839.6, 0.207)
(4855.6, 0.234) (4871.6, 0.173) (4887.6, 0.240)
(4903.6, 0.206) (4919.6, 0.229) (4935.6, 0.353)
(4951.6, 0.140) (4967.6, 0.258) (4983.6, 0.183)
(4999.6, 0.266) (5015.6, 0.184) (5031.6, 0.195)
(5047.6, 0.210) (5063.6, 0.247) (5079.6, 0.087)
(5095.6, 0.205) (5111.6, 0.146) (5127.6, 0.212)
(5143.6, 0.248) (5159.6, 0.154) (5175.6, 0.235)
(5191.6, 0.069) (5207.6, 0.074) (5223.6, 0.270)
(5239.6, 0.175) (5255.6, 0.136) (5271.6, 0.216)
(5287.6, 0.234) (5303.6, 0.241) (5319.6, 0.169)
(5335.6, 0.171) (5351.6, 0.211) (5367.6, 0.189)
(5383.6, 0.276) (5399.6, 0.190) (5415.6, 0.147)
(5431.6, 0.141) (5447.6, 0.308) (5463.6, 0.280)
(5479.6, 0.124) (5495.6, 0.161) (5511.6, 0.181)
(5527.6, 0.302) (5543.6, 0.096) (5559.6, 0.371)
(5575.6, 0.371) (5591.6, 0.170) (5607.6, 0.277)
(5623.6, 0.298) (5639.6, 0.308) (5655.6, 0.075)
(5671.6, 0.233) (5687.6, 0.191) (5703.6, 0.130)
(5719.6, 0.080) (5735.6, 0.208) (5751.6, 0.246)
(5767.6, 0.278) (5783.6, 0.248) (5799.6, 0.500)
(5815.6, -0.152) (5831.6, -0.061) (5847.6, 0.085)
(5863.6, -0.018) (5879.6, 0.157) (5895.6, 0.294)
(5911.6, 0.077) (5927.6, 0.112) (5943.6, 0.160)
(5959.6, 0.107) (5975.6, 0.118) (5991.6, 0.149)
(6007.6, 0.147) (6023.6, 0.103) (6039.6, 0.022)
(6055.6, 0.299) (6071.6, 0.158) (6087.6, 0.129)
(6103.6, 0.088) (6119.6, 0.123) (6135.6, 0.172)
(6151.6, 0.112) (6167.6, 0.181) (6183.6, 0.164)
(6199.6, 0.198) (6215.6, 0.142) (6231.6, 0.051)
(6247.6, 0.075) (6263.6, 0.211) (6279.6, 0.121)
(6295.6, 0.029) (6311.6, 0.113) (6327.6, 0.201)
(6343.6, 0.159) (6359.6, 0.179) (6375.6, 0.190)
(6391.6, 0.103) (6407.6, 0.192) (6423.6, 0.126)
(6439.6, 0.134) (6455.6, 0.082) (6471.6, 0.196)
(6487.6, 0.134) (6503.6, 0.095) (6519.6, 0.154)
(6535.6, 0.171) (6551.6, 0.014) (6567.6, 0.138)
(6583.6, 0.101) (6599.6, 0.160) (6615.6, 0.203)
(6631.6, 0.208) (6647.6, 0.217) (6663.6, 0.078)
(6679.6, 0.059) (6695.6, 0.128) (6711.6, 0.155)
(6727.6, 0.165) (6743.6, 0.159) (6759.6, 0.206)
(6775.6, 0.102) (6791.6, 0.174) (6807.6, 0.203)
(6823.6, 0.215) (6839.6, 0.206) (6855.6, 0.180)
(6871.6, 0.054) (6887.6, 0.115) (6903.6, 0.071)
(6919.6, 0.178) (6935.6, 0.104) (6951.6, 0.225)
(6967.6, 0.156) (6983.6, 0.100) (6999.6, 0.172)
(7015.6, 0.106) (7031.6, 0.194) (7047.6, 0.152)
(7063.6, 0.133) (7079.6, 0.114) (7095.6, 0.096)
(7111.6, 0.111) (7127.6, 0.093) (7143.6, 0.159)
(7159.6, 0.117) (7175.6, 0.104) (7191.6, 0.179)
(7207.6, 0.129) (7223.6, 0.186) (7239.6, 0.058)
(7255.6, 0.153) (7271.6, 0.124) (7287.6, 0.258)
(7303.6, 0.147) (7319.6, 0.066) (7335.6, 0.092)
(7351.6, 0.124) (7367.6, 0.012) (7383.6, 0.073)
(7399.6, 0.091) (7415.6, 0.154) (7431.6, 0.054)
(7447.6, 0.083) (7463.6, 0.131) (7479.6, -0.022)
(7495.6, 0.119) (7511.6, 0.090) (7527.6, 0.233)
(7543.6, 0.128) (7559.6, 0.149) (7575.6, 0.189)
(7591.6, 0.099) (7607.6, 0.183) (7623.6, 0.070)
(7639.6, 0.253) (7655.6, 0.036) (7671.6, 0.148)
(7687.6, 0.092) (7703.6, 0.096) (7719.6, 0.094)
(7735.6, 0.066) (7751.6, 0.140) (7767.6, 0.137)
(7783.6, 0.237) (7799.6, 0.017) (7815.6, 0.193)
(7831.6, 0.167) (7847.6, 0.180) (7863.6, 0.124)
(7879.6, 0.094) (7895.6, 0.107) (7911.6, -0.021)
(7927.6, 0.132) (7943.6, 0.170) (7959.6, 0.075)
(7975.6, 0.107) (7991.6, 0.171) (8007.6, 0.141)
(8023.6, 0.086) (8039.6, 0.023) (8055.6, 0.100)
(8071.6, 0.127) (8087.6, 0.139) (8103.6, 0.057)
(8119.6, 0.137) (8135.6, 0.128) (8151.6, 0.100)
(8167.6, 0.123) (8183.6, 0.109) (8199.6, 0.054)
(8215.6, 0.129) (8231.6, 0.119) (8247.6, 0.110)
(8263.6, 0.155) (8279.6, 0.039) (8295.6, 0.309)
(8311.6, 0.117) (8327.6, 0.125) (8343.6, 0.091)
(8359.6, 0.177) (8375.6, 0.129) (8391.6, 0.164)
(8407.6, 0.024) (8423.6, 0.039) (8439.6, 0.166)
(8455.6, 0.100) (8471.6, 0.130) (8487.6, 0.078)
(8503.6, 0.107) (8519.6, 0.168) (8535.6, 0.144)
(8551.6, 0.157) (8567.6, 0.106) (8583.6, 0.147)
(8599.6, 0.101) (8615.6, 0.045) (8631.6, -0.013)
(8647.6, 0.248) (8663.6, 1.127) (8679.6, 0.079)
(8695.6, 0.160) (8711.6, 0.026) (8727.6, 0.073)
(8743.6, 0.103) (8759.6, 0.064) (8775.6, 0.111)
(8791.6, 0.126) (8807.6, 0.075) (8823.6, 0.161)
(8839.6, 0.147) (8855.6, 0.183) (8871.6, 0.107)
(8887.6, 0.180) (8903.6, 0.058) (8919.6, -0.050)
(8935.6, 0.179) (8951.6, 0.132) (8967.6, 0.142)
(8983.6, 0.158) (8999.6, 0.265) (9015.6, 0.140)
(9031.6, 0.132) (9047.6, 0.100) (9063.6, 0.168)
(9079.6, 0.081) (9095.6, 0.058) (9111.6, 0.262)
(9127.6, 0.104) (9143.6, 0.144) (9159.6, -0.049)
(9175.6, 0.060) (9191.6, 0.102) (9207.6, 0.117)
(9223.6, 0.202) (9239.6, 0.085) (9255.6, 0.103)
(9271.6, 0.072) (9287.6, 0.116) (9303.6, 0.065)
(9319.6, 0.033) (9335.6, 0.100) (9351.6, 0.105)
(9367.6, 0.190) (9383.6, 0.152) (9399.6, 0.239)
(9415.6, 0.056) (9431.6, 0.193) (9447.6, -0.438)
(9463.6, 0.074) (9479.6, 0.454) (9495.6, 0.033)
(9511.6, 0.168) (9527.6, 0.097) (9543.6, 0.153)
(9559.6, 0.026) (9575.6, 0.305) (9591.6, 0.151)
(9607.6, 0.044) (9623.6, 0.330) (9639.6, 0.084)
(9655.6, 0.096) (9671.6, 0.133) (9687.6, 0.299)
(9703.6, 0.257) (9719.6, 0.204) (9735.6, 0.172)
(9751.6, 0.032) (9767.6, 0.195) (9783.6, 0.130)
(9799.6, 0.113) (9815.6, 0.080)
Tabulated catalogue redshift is 1.32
